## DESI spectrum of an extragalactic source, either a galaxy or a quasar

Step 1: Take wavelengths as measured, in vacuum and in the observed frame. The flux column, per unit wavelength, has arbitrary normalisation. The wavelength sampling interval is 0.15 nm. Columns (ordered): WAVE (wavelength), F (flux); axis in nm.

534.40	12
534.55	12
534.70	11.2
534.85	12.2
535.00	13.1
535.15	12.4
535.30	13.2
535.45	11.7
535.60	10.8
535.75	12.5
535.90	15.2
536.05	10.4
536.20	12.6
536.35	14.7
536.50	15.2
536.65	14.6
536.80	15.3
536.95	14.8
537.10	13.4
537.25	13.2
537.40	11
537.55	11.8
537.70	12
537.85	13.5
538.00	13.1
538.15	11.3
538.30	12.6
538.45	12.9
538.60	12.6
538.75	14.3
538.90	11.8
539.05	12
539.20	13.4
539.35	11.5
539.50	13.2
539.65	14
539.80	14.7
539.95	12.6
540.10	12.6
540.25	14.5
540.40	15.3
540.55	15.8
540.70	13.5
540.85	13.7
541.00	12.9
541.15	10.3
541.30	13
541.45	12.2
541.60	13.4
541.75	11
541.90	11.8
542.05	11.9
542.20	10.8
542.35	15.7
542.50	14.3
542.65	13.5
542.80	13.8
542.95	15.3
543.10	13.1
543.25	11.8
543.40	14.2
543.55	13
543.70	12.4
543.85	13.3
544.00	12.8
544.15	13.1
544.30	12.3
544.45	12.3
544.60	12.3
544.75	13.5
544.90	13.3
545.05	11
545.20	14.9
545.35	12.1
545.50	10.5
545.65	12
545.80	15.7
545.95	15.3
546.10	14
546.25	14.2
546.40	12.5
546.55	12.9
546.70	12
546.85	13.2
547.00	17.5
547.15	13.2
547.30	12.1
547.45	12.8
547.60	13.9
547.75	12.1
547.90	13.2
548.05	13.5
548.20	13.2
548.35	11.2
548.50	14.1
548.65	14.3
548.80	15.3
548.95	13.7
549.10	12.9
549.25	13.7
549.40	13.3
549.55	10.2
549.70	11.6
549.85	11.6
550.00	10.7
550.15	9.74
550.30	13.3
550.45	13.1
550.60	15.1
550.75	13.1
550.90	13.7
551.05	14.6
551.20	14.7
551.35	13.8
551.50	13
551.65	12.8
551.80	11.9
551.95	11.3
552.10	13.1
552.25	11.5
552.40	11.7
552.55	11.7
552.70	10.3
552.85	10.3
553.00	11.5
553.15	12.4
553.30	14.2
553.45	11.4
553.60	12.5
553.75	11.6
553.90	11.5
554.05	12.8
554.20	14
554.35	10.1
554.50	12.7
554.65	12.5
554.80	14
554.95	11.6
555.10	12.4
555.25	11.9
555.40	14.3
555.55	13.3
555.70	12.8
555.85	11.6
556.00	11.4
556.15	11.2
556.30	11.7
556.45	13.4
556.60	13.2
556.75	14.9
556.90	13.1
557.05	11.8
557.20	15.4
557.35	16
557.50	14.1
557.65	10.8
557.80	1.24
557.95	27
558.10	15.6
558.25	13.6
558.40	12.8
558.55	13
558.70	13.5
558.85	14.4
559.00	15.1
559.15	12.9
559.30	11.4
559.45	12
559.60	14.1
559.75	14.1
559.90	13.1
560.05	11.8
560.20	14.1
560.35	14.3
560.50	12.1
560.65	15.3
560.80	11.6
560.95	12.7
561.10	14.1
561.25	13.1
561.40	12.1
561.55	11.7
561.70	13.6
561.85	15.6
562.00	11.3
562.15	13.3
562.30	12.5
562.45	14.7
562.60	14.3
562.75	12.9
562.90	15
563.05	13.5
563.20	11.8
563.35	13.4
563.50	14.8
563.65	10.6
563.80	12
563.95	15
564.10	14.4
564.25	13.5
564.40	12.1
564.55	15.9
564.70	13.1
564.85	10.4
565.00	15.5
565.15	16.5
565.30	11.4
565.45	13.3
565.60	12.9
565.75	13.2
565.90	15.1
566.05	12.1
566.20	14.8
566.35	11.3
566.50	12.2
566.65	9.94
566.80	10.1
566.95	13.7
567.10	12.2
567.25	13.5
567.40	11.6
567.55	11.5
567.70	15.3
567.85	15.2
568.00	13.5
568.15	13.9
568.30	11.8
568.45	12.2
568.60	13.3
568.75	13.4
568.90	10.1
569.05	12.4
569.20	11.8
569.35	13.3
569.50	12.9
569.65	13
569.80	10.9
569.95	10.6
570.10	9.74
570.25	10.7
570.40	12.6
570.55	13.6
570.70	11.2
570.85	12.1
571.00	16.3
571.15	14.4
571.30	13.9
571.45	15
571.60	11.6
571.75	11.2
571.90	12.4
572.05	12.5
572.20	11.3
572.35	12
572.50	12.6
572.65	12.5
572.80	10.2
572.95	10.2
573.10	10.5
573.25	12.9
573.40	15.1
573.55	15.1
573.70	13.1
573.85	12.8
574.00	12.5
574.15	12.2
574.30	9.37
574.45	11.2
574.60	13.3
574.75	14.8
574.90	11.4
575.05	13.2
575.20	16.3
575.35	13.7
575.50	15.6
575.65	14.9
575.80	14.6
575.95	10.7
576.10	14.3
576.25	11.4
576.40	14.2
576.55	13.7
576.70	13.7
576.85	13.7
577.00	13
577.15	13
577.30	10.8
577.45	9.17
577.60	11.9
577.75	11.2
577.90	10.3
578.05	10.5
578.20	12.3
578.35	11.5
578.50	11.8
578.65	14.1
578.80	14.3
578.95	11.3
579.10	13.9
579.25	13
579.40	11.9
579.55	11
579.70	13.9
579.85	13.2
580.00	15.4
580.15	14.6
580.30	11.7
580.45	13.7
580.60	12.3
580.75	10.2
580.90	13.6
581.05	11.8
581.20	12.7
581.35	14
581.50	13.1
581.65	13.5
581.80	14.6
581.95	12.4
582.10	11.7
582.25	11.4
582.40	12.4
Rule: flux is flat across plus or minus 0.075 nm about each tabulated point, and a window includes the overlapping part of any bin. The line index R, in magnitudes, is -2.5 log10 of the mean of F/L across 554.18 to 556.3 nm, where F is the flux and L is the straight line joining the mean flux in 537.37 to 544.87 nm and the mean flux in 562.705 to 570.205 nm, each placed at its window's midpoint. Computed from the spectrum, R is 0.05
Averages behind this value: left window 13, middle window 12.3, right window 12.8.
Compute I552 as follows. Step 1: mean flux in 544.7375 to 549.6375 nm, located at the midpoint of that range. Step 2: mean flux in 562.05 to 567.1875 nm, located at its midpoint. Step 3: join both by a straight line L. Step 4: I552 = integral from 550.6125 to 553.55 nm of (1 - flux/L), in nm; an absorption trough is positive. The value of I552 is 0.15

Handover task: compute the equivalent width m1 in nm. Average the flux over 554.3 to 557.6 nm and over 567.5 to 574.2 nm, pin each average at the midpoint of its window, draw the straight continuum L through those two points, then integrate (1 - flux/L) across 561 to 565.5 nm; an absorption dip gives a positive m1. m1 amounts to -0.228 nm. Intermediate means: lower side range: 12.9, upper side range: 12.6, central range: 13.4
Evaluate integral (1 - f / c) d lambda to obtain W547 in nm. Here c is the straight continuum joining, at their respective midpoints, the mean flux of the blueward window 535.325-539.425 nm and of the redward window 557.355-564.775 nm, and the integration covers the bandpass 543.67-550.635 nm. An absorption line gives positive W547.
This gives 0.059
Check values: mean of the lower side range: 12.9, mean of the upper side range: 13.4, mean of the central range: 13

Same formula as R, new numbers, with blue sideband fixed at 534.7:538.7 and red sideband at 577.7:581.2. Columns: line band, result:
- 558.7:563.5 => -0.053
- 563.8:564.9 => -0.067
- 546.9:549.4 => -0.061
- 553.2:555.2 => 0.030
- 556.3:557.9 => 0.011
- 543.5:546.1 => -0.011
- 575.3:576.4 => -0.091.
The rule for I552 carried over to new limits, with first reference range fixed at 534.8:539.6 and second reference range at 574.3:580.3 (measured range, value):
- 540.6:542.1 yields 0.05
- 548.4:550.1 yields 0.01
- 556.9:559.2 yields -0.17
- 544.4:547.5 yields -0.08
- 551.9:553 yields 0.12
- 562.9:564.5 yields -0.05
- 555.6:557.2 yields 0.03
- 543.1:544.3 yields 0.00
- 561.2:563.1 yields -0.07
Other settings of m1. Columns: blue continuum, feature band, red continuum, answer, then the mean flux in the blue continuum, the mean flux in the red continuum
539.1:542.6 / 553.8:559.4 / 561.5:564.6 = 0.12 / 13.1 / 13.4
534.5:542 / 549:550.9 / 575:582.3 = 0.07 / 12.9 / 12.8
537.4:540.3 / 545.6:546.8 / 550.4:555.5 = -0.09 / 12.8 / 12.6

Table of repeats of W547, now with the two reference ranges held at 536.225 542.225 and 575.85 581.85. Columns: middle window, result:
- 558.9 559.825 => -0.03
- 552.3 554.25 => 0.14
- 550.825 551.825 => -0.05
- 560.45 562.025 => -0.03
